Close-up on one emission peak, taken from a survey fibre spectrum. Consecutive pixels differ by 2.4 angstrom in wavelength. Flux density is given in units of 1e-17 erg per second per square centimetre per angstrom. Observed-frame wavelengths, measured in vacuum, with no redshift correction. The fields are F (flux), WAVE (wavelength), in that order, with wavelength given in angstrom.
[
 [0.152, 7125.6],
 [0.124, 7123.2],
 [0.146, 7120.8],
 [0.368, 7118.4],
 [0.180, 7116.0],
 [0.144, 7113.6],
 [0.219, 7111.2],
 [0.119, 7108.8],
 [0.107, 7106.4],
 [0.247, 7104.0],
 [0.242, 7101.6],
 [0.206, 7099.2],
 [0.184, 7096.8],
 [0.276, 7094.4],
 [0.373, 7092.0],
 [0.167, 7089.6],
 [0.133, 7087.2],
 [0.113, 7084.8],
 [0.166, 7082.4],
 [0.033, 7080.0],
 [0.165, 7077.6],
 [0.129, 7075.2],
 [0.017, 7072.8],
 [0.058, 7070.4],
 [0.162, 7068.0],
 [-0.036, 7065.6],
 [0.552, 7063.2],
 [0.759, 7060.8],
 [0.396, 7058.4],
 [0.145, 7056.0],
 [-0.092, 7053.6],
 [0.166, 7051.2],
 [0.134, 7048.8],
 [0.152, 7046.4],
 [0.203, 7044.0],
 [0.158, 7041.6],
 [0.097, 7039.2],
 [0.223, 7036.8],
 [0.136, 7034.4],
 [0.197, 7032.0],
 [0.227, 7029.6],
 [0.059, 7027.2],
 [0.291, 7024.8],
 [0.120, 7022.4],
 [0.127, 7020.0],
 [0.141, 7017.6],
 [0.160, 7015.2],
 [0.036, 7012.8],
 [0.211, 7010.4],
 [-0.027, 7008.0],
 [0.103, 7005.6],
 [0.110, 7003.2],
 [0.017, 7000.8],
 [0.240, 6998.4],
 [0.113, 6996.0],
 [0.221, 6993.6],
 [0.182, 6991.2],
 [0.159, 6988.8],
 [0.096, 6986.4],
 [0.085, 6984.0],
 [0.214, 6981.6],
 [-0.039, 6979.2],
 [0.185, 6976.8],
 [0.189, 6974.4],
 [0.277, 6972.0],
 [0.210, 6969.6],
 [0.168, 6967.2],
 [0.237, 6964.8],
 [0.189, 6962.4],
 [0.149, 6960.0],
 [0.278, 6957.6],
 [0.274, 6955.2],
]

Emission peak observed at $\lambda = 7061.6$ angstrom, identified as H-gamma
